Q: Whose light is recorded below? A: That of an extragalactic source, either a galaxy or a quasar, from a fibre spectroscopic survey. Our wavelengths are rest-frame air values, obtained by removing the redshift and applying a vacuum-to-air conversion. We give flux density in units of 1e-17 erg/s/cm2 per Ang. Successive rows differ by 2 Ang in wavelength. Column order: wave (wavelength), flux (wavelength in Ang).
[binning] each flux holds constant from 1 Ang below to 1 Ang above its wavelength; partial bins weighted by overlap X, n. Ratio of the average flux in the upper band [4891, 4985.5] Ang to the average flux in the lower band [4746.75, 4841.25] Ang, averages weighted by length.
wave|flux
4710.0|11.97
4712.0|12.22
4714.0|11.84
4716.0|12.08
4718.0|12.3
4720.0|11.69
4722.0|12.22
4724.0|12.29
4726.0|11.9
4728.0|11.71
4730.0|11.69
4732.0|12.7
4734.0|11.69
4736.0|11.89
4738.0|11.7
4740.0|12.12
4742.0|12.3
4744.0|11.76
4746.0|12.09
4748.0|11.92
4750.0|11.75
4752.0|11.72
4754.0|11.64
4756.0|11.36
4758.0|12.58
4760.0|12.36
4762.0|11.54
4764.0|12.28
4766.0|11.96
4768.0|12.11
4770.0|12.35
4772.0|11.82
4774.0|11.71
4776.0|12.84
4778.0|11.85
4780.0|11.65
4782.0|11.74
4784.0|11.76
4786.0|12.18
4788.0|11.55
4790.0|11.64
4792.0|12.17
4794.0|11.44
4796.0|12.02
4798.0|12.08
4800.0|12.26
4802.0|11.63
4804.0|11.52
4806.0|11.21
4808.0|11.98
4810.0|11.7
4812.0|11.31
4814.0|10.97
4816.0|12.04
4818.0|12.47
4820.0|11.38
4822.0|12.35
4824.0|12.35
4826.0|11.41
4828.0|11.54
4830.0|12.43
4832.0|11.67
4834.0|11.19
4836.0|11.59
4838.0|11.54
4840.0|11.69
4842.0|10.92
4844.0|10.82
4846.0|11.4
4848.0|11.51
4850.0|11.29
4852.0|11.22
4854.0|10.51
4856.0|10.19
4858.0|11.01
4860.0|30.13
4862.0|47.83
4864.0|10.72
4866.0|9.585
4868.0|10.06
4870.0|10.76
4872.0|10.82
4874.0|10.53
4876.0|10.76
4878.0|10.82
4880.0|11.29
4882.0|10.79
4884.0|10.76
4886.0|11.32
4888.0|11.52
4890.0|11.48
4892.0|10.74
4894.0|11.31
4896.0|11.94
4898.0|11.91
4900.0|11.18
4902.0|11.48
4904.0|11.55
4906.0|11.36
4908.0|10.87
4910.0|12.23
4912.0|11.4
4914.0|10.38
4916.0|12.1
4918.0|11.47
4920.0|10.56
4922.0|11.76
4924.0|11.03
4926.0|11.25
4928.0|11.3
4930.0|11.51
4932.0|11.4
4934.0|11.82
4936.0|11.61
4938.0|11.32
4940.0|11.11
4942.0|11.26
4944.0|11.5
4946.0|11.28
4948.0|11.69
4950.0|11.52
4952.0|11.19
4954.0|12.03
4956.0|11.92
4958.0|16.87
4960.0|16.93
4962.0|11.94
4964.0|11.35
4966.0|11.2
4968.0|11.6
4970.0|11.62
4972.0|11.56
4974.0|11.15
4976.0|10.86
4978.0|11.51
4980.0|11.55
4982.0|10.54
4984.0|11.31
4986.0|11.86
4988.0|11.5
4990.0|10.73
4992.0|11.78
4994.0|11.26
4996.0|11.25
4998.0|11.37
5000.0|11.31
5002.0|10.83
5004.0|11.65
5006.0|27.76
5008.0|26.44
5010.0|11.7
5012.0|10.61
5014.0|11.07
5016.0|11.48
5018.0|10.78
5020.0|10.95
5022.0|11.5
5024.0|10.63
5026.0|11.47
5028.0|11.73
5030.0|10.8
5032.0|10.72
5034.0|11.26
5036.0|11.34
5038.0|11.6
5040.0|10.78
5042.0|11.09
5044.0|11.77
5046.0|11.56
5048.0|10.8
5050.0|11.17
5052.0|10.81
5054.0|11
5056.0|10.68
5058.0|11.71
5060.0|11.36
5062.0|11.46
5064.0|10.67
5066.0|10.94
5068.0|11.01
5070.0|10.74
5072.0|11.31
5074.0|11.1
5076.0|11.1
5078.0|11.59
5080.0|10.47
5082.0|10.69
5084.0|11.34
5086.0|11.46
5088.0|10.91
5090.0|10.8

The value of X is 0.98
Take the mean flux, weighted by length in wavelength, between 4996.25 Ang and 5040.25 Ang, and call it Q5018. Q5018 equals 12.6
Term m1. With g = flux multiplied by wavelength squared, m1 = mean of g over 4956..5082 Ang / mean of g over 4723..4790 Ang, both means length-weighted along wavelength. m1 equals 1.1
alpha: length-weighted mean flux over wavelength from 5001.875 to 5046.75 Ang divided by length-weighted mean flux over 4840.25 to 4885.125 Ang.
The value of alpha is 0.95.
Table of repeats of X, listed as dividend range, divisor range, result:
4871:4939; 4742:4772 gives 0.94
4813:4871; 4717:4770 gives 1.10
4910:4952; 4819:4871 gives 0.85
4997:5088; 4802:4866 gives 0.90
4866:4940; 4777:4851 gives 0.96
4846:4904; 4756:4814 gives 1.09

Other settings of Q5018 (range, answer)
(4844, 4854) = 11.2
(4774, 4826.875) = 11.8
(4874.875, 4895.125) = 11.1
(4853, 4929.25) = 12.5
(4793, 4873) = 12.8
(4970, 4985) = 11.2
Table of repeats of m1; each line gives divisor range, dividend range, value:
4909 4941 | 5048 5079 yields 1.03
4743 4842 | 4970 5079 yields 1.09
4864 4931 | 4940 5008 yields 1.15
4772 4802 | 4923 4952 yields 1.02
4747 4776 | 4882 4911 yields 1.01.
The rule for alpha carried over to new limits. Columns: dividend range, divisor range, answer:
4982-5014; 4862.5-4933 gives 1.16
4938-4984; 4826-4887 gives 0.92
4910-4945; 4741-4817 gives 0.96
